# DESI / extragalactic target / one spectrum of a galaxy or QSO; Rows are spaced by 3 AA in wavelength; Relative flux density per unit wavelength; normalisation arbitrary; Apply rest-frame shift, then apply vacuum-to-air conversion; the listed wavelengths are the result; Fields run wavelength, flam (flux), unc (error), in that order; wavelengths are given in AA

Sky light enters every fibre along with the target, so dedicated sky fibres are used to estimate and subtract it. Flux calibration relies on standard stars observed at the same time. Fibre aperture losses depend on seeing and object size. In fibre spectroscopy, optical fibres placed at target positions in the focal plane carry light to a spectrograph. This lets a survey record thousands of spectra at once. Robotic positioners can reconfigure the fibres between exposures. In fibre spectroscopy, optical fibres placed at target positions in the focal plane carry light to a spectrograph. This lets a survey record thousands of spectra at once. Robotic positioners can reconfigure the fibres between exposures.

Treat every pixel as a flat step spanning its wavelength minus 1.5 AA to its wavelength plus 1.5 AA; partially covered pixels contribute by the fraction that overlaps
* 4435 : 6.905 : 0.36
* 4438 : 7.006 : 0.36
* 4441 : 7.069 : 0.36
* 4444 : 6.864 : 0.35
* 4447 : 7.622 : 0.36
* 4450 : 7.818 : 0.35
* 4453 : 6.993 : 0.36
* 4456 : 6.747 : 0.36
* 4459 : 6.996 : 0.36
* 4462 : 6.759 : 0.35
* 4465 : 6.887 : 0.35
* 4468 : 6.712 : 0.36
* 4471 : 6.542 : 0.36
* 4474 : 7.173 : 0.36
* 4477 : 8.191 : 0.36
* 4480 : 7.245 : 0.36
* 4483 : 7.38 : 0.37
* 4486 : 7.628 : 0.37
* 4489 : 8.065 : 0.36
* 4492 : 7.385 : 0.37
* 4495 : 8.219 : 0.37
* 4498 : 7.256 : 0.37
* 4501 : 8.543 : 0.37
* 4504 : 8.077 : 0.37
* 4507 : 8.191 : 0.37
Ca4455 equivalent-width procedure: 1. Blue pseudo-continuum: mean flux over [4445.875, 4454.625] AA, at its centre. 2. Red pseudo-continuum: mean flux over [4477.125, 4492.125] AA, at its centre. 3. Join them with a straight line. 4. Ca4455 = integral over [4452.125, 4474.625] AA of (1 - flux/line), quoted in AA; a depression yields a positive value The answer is 2.0 AA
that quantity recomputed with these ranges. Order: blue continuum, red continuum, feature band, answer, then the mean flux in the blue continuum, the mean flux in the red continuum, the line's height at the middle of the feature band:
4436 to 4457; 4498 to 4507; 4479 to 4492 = 0.4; 7.16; 8.11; 7.83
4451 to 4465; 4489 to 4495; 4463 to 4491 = 0.3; 6.91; 7.76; 7.39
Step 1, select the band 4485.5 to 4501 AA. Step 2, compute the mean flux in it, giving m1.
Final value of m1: 7.8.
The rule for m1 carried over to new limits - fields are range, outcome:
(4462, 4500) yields 7.38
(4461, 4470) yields 6.77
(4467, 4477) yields 7.02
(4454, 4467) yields 6.85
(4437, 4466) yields 7.08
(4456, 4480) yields 7.03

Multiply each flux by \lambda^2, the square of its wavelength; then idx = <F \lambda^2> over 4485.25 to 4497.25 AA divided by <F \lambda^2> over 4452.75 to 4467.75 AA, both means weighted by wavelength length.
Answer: 1.15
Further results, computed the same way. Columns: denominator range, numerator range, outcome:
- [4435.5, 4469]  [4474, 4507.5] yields 1.13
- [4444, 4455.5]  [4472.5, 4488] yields 1.04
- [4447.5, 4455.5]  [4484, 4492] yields 1.07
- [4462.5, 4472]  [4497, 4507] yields 1.21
